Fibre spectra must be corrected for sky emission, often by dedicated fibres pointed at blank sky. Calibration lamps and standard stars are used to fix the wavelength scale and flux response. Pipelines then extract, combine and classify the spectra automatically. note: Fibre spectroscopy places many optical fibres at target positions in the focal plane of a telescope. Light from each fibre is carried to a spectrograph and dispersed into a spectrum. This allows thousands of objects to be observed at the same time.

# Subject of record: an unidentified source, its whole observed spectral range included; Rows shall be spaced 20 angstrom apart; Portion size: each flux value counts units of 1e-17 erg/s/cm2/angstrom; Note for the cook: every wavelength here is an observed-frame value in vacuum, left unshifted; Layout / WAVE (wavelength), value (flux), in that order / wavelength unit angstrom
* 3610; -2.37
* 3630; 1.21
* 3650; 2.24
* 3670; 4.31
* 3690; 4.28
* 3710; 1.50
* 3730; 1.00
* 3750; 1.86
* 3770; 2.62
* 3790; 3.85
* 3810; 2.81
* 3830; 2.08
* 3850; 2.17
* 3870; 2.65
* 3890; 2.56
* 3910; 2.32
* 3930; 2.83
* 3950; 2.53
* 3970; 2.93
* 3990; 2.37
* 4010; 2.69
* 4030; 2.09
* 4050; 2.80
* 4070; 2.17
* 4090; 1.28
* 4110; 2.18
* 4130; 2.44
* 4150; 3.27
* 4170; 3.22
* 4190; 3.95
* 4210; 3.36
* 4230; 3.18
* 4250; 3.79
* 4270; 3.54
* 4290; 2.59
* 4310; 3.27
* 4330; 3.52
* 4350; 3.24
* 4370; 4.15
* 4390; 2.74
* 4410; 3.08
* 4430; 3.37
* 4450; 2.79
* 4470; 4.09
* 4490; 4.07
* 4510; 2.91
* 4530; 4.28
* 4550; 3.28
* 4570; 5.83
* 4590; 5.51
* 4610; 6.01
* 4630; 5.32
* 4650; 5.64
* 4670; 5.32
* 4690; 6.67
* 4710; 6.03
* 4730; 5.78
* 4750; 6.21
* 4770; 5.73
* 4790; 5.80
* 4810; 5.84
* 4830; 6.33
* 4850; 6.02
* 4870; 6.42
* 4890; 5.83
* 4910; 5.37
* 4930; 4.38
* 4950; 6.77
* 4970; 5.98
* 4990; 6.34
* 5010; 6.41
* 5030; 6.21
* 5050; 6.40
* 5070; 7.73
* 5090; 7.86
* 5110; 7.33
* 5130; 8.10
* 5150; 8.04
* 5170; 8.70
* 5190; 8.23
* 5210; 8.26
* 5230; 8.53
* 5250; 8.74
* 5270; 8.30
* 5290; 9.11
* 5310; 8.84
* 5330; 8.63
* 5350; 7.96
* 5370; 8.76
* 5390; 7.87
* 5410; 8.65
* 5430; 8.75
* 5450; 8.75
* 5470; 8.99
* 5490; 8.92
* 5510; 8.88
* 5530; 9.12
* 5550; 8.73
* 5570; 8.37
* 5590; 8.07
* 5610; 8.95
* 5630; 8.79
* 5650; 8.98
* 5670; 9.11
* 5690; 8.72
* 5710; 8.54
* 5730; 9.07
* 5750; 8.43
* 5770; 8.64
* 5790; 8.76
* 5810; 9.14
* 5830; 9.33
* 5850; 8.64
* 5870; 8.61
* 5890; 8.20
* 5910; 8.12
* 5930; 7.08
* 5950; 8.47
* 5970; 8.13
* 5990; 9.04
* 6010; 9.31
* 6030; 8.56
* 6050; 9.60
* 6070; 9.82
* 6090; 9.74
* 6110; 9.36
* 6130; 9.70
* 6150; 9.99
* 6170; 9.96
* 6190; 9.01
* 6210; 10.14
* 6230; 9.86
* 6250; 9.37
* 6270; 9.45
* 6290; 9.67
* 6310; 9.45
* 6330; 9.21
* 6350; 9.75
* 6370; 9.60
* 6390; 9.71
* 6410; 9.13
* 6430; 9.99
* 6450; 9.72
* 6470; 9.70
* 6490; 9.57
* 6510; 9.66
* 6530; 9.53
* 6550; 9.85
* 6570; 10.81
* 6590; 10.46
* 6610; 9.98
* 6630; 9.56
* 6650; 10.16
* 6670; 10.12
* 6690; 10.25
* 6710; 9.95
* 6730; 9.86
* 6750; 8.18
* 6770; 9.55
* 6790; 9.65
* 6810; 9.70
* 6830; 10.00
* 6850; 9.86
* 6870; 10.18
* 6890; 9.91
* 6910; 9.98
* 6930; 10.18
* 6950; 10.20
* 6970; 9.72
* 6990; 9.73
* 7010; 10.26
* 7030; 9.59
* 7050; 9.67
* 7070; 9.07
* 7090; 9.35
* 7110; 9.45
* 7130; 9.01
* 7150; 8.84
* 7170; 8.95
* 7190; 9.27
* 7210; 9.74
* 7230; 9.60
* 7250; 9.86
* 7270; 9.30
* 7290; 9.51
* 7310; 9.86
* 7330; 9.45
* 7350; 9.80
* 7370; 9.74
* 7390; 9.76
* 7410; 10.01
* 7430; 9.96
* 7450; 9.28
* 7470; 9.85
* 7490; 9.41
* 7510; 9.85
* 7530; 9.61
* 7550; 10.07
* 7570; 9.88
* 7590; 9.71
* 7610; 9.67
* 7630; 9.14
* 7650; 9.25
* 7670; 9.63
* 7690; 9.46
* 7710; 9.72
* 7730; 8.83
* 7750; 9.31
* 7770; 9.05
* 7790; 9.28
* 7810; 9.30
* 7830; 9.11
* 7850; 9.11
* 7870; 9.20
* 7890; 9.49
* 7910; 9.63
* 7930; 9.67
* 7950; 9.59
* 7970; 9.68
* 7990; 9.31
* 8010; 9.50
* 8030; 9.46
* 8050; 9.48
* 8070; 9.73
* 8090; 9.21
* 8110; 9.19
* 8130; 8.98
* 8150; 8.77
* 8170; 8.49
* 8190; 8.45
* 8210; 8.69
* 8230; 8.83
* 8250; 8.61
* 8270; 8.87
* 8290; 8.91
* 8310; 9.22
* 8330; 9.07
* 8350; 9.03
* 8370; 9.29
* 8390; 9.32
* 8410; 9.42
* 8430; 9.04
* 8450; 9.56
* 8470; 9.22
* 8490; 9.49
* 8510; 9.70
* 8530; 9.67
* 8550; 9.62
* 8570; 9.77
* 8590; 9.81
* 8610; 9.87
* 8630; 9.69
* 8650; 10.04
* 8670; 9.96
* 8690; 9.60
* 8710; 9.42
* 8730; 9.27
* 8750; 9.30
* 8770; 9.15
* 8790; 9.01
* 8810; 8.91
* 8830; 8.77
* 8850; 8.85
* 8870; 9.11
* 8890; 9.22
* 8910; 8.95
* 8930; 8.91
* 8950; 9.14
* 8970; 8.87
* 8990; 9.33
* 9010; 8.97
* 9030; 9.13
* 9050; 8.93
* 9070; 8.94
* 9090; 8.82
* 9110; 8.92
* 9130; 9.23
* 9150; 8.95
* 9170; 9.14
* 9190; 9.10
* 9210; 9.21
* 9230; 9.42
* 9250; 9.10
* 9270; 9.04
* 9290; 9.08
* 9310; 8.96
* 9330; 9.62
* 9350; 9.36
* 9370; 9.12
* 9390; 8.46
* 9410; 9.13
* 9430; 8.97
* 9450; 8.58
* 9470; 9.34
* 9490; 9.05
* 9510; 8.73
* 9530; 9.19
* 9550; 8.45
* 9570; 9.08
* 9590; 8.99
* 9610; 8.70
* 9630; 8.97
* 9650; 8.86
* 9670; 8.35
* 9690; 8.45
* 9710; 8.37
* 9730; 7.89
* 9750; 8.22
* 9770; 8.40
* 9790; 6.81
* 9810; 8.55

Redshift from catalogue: 0.145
